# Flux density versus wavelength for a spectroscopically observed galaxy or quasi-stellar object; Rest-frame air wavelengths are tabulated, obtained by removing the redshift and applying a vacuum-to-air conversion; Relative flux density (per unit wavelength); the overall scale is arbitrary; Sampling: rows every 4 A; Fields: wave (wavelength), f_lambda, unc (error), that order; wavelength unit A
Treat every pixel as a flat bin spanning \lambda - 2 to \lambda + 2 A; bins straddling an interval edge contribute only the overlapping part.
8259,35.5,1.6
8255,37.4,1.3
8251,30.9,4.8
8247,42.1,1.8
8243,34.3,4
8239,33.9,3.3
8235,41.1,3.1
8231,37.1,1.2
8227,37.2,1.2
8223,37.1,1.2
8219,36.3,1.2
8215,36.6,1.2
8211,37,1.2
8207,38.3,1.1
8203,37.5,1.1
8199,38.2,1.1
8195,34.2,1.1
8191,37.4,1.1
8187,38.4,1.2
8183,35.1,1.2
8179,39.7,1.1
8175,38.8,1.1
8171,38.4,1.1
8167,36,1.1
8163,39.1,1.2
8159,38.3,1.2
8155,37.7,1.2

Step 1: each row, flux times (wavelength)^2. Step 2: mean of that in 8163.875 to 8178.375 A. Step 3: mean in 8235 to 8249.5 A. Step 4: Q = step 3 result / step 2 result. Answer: 1.0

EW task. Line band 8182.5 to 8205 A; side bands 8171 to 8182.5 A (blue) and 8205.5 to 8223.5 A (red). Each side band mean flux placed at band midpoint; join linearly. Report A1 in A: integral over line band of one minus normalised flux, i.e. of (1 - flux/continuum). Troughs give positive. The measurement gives 0.6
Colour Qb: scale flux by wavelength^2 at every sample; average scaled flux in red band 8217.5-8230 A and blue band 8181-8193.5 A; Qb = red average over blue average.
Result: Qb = 1.01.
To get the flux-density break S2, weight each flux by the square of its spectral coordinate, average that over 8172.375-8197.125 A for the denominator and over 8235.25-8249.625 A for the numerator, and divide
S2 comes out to 1.01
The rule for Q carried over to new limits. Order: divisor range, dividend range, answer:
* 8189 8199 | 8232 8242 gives 1.03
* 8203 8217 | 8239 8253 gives 0.96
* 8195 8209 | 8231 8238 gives 1.05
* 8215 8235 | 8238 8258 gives 0.96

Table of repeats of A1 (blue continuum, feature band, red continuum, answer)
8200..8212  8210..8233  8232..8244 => 0.2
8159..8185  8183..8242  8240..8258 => -0.2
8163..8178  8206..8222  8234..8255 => 0.0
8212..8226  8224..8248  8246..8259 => -0.6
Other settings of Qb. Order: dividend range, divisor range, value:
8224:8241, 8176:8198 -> 1.02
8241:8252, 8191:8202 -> 1.00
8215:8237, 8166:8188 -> 1.01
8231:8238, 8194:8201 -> 1.08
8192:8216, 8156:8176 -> 0.98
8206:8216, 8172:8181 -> 0.96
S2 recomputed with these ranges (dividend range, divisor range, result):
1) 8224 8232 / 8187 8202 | 1.02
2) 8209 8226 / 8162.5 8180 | 0.97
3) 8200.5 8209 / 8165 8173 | 1.03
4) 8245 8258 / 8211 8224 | 1.01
